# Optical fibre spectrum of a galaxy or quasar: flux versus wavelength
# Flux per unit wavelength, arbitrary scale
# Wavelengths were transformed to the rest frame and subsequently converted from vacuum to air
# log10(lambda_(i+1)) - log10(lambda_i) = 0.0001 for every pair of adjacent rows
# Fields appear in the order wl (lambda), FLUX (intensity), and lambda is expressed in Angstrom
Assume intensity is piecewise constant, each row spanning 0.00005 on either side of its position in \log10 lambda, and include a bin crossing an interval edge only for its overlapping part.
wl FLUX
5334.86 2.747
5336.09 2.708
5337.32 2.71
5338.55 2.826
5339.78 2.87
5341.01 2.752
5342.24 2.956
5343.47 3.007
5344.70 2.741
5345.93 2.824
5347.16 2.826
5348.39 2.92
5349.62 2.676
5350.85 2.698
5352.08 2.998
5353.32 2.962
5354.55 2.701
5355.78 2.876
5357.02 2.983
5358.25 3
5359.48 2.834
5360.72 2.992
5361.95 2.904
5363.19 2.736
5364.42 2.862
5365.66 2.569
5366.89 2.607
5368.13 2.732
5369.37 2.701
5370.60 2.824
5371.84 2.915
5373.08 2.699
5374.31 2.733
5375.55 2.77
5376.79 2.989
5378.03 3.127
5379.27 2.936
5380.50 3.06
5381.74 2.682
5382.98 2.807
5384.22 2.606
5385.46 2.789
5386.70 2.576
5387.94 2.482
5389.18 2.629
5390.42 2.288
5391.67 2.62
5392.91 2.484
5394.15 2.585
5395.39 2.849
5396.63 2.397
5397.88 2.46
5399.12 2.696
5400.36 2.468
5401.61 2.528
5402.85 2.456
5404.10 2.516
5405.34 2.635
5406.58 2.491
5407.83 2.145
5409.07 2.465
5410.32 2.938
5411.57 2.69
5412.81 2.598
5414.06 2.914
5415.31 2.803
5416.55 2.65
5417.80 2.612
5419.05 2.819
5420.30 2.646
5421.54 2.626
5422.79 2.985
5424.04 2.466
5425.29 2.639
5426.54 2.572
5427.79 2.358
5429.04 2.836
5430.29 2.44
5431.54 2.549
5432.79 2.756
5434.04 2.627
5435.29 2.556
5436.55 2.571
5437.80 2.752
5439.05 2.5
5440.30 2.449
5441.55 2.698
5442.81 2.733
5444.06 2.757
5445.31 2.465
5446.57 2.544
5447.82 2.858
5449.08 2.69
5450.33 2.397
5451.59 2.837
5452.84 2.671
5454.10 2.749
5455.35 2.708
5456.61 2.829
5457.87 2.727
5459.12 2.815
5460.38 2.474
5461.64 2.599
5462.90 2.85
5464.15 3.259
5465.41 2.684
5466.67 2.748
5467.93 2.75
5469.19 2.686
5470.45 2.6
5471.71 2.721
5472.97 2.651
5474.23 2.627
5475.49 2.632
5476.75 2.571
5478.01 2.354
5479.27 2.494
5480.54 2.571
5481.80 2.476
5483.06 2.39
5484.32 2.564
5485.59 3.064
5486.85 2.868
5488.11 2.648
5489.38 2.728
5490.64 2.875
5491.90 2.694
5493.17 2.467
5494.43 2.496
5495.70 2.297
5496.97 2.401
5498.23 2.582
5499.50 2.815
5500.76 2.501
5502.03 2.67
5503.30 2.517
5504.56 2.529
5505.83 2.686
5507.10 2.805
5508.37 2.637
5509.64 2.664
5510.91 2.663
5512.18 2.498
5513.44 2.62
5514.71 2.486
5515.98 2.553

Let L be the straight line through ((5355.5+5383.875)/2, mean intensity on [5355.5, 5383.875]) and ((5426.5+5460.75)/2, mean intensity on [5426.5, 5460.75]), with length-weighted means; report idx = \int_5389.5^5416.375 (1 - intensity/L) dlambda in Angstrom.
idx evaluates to 1.71 Angstrom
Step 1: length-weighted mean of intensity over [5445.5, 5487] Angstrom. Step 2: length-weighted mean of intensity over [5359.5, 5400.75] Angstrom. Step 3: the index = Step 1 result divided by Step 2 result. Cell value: 1.0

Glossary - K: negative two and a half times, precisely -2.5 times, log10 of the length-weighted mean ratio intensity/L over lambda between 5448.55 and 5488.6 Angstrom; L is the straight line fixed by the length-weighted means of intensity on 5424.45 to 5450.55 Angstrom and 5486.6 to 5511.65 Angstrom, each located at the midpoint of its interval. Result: -0.03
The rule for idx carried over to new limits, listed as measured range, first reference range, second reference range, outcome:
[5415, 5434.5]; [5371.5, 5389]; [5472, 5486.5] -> 0.40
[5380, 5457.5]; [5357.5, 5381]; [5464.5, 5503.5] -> 3.32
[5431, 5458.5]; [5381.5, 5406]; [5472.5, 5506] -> -0.73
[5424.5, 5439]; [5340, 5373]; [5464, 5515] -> 0.62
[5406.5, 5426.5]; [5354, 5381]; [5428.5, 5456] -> 0.40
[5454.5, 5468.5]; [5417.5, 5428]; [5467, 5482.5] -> -0.85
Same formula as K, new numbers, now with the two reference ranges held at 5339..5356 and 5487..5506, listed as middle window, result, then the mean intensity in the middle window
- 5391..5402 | 0.08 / 2.56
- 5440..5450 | 0.01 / 2.65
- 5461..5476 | -0.04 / 2.73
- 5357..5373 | 0.00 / 2.81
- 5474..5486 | 0.03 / 2.56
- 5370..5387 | -0.01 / 2.83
